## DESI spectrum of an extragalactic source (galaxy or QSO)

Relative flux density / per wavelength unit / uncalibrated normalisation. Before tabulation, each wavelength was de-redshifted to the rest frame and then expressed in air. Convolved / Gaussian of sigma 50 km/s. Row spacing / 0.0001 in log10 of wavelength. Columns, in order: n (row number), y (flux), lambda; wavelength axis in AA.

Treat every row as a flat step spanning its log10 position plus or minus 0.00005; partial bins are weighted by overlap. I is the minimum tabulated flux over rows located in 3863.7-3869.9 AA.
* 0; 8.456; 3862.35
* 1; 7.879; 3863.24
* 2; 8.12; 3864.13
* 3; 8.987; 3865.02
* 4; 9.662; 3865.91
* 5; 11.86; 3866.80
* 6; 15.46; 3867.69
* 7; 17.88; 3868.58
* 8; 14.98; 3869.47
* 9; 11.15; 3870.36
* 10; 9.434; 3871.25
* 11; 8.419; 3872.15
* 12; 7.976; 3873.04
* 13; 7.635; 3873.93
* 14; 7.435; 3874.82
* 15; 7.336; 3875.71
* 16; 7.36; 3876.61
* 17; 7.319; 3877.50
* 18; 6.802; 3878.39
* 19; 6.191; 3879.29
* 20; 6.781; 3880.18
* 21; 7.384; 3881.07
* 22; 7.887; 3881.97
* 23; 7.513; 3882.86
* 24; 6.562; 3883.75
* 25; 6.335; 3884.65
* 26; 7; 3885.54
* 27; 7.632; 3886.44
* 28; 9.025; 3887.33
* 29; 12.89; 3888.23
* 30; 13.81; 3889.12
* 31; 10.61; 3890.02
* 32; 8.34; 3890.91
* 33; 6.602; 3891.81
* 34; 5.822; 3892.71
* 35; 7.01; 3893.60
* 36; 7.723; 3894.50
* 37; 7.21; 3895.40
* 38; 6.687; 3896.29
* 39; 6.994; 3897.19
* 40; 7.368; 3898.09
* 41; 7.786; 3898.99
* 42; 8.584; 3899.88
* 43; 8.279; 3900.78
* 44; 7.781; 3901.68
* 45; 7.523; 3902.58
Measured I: 8.12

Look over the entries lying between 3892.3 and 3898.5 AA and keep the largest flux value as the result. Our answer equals 7.723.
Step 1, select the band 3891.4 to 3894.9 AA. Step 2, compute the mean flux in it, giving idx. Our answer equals 6.78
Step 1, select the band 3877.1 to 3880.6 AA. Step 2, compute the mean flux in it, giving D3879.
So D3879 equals 6.76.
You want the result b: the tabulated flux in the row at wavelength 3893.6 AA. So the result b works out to 7.01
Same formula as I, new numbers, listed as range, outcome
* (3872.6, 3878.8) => 6.802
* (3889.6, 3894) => 5.822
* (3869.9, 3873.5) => 7.976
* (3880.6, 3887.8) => 6.335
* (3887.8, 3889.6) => 12.89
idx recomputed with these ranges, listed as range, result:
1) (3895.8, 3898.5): 7.02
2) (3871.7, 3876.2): 7.75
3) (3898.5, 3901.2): 8.21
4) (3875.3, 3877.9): 7.33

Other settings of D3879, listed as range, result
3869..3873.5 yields 10.4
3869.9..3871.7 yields 10.3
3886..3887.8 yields 8.38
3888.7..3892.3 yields 9.75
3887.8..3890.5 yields 12.4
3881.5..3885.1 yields 7.08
